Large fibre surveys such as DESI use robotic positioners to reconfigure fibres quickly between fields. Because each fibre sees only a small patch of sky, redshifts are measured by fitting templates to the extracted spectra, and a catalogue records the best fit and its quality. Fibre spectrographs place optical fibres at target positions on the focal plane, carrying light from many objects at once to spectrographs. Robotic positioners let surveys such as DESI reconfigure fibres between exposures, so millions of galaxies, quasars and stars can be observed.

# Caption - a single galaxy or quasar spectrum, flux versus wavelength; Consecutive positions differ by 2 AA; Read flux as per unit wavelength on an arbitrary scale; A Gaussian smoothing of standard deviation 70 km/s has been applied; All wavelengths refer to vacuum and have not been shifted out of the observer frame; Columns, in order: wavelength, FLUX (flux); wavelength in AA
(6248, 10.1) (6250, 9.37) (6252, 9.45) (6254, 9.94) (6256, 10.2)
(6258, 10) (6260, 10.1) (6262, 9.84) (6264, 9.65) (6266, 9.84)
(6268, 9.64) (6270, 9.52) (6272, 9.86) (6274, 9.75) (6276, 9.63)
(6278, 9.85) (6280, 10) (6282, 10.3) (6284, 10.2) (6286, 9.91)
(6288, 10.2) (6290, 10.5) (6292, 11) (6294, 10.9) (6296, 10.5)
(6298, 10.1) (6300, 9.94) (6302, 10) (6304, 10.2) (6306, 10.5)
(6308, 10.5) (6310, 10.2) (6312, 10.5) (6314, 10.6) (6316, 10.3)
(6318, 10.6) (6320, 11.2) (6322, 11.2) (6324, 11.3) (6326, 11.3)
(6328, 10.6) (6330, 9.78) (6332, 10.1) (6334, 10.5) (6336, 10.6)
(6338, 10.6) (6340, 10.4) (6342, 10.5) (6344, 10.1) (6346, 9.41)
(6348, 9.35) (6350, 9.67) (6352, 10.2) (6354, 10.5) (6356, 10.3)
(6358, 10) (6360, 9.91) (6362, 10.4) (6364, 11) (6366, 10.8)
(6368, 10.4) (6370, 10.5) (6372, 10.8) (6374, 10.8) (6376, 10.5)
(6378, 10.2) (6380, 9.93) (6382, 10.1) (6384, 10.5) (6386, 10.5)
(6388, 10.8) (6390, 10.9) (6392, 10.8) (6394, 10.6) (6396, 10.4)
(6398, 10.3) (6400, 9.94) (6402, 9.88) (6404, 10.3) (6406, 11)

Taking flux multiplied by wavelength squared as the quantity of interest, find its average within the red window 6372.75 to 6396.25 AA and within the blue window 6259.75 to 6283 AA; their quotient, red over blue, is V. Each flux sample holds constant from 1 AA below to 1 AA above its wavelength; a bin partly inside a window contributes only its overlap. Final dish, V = 1.1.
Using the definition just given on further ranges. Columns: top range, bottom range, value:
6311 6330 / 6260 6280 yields 1.12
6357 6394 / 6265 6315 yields 1.06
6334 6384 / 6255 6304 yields 1.05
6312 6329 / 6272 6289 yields 1.10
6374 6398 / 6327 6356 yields 1.05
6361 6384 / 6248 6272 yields 1.11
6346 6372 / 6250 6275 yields 1.08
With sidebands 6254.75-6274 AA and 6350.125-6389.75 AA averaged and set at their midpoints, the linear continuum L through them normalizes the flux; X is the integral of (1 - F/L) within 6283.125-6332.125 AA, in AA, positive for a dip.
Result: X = -2.0 AA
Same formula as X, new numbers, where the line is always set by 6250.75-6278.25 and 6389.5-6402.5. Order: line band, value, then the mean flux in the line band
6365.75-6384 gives -0.2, 10.4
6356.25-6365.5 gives -0.1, 10.4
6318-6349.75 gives -1.0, 10.4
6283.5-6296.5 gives -0.7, 10.5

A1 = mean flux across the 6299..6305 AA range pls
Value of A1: 10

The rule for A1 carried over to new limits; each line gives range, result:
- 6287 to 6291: 10.3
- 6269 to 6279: 9.72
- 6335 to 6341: 10.5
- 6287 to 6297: 10.6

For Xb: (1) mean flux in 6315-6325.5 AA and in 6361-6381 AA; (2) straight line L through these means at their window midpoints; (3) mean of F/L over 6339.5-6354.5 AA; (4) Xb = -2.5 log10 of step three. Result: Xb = 0.08 mag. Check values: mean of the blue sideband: 10.9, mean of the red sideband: 10.5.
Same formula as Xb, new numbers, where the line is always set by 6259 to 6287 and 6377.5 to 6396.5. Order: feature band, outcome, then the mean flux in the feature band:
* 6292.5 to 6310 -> -0.03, 10.3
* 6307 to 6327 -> -0.07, 10.8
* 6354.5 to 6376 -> -0.01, 10.5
